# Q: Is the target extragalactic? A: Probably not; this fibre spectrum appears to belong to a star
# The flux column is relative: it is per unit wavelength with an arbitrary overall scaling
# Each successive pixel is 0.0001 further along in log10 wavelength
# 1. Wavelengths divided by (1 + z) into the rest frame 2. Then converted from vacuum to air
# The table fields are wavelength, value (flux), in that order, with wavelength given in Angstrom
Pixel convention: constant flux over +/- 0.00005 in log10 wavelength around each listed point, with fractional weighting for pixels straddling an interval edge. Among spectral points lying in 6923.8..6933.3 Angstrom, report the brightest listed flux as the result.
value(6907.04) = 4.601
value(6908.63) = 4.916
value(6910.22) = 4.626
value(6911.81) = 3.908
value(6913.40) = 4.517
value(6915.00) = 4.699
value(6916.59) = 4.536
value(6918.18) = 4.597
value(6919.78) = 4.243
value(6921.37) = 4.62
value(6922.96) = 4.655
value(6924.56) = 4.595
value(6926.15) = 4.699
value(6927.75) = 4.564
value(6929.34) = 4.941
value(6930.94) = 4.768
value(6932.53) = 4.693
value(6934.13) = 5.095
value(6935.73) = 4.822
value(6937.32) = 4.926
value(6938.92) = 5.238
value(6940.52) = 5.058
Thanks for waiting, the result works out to 4.941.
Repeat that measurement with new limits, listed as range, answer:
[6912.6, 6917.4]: 4.699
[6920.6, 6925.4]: 4.655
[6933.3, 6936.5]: 5.095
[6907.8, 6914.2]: 4.916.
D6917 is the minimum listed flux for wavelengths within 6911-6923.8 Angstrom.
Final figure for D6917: 3.908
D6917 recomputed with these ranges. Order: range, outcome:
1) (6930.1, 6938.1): 4.693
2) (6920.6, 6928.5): 4.564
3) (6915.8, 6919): 4.536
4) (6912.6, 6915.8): 4.517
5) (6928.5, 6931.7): 4.768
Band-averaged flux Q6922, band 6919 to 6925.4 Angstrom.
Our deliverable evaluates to 4.53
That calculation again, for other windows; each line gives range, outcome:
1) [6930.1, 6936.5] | 4.84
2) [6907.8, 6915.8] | 4.53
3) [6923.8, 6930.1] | 4.7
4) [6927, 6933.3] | 4.75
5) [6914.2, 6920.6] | 4.52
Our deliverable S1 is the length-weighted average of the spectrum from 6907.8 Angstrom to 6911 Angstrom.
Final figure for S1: 4.77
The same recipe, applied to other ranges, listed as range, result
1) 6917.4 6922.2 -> 4.49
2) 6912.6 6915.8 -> 4.6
